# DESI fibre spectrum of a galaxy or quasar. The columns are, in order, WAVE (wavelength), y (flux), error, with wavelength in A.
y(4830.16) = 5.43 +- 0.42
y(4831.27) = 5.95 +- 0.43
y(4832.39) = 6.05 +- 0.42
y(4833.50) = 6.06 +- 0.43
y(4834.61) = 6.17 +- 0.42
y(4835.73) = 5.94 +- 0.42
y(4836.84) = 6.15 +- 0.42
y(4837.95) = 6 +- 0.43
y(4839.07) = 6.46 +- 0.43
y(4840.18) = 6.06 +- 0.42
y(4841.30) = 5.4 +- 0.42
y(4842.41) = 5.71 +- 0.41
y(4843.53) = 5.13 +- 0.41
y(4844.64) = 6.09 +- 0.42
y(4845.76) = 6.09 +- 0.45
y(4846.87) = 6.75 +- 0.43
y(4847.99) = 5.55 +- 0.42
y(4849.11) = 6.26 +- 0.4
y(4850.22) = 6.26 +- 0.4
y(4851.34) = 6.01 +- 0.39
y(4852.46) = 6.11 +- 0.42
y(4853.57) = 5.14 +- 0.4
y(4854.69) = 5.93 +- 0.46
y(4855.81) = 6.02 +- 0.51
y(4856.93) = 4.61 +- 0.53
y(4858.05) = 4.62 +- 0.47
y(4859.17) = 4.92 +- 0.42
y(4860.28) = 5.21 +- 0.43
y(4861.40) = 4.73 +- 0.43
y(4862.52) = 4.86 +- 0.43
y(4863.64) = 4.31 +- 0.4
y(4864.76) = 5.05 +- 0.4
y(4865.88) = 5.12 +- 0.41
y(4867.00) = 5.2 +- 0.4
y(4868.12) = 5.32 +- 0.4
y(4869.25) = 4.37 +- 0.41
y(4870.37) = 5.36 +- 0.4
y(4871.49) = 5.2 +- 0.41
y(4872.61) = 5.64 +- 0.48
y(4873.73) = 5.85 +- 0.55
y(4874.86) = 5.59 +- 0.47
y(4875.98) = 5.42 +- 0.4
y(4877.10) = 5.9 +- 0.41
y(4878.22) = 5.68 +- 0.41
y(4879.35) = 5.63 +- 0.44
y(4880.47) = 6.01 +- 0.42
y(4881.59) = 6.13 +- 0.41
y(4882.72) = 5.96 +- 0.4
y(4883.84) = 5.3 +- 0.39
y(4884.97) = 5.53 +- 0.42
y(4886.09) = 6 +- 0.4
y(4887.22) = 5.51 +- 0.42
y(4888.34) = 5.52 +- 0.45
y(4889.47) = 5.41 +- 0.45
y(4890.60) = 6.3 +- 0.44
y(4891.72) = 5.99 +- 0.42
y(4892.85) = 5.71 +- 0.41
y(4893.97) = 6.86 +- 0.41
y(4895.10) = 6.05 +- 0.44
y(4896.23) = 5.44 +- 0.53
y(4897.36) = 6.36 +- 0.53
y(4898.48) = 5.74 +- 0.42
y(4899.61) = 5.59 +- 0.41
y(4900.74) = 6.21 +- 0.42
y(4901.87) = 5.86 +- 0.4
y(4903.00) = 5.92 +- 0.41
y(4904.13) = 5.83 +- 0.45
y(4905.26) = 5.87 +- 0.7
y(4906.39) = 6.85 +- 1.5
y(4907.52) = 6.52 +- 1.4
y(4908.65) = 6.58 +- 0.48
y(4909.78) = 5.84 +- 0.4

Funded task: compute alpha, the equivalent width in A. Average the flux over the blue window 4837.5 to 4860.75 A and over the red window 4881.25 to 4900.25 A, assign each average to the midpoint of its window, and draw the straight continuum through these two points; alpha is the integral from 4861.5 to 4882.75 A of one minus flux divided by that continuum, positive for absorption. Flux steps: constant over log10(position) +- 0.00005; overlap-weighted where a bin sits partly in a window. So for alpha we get 1.55 A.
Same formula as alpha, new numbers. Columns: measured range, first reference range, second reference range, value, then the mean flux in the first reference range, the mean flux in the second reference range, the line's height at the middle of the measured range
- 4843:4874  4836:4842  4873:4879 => 2.26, 6.01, 5.68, 5.84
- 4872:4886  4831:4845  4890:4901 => 0.62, 5.93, 6.02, 5.99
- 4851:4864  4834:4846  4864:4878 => 0.90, 5.92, 5.33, 5.59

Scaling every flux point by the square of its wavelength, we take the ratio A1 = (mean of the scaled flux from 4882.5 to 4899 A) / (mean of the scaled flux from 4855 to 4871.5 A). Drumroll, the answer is 1.2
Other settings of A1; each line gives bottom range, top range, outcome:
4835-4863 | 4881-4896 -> 1.05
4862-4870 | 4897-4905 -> 1.23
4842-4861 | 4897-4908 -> 1.09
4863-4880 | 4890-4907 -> 1.15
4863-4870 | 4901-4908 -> 1.27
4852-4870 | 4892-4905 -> 1.19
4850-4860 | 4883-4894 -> 1.07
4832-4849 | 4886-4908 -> 1.02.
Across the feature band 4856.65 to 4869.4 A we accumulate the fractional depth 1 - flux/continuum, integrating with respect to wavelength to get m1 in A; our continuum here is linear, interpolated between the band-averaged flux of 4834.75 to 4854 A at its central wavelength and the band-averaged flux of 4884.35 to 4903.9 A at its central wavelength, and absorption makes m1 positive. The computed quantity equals 2.3 A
